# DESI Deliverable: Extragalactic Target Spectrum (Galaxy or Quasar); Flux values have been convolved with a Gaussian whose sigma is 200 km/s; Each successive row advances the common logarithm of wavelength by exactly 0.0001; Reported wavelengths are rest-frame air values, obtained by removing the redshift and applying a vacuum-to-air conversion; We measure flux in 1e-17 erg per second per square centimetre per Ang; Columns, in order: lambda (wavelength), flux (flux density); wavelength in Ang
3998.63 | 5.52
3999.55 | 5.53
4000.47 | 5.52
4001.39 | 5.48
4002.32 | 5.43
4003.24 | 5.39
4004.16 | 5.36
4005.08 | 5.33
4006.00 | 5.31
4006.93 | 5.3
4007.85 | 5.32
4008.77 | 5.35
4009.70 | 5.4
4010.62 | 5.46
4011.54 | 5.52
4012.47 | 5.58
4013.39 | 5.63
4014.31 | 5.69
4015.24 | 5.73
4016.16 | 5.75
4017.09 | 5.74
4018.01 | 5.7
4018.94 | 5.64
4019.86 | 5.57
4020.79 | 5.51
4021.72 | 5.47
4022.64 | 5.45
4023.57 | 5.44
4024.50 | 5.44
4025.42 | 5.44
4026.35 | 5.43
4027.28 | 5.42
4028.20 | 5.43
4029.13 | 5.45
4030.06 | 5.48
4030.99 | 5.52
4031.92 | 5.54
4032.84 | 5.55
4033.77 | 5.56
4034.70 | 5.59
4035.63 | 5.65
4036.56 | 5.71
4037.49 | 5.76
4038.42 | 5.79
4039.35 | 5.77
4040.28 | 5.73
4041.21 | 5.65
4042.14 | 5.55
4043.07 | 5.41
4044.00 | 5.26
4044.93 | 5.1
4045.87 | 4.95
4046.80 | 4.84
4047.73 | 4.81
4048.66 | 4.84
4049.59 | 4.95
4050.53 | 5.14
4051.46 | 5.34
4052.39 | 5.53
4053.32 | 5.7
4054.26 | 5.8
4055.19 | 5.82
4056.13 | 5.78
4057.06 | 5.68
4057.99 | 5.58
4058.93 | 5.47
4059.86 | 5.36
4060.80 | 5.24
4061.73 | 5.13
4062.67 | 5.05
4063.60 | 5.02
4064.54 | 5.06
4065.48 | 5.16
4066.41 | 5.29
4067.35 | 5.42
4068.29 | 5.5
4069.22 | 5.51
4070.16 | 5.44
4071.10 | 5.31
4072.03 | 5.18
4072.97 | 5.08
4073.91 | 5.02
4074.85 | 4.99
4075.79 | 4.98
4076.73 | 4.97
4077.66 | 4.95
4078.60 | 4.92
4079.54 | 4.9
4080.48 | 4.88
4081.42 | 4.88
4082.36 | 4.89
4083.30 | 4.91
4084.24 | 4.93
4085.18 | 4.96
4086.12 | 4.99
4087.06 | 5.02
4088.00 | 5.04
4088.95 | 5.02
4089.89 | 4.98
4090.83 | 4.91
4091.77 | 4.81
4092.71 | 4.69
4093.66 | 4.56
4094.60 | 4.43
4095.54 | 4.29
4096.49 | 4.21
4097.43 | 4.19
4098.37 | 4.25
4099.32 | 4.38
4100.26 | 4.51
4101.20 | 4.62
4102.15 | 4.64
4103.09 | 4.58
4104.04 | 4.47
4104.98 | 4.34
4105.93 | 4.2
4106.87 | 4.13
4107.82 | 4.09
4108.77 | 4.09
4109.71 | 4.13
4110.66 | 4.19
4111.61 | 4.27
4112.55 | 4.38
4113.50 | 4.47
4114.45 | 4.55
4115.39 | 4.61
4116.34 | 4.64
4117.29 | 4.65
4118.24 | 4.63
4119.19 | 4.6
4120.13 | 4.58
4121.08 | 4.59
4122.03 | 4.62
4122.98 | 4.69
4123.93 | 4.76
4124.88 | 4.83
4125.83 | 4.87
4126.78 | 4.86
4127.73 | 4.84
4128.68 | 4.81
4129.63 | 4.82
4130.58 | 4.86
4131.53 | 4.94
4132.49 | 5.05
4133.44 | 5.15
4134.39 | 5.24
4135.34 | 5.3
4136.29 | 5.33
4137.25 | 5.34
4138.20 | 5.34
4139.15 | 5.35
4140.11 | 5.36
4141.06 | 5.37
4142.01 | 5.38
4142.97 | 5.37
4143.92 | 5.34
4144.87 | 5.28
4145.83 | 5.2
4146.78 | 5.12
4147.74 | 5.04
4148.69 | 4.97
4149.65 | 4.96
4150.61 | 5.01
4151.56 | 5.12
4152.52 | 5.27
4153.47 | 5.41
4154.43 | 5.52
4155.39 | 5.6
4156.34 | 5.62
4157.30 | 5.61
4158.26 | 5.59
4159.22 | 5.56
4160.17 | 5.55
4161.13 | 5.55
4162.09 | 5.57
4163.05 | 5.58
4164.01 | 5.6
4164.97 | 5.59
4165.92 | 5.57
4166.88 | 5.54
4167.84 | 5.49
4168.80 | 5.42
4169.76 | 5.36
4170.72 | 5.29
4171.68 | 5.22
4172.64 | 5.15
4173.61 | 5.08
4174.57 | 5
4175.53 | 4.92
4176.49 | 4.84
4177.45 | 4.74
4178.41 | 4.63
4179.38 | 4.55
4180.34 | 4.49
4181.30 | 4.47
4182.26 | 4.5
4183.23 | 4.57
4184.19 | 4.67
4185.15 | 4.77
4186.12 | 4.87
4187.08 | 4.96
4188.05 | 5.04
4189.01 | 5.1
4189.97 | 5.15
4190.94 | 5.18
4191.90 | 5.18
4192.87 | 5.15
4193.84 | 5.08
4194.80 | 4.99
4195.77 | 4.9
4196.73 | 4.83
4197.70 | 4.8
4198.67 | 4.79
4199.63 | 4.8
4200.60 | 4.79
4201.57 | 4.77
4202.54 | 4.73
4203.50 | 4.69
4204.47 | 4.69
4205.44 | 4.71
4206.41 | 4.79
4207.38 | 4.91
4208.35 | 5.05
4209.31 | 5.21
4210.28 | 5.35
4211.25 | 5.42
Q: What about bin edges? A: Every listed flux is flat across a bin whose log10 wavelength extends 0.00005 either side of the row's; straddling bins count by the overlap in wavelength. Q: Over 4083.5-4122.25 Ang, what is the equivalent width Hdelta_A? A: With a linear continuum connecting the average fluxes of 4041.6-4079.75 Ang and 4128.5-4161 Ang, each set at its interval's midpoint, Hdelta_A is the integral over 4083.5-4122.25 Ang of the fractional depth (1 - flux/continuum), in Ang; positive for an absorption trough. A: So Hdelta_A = 5.25 Ang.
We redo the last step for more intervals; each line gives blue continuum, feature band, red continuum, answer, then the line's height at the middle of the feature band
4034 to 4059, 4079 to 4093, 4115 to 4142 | 0.8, 5.2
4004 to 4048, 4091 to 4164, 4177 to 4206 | 2.6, 5.08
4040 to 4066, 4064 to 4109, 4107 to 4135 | 1.7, 4.99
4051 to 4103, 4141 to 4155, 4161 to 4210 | -0.6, 5.01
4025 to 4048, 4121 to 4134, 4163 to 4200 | 0.8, 5.18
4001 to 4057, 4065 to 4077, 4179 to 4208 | 0.2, 5.31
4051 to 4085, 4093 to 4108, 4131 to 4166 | 2.6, 5.28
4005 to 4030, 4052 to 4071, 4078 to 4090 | -1.1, 5.13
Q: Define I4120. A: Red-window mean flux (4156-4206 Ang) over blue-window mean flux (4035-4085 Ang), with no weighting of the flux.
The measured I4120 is 0.96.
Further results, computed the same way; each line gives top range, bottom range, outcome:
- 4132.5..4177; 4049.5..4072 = 0.99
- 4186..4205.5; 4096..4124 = 1.11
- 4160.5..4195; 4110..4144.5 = 1.04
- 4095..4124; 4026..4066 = 0.82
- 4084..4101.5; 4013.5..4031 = 0.84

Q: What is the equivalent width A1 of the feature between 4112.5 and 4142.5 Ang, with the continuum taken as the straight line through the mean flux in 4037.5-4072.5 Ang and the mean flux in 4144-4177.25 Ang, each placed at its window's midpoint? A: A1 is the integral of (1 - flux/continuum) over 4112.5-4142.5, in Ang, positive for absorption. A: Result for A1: 2.4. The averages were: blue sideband 5.36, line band 4.91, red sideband 5.32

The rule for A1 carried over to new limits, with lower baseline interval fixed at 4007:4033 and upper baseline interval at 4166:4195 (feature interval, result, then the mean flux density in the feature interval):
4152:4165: -1.2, 5.54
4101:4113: 2.1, 4.31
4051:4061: -0.3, 5.58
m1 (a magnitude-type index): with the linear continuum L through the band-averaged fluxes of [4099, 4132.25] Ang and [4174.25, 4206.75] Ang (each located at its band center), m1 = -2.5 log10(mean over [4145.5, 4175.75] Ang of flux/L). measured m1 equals -0.137 mag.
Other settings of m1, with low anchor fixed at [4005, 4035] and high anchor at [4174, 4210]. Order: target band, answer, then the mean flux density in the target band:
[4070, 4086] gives 0.06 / 5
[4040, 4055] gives 0.02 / 5.29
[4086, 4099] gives 0.13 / 4.66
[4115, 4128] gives 0.09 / 4.7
